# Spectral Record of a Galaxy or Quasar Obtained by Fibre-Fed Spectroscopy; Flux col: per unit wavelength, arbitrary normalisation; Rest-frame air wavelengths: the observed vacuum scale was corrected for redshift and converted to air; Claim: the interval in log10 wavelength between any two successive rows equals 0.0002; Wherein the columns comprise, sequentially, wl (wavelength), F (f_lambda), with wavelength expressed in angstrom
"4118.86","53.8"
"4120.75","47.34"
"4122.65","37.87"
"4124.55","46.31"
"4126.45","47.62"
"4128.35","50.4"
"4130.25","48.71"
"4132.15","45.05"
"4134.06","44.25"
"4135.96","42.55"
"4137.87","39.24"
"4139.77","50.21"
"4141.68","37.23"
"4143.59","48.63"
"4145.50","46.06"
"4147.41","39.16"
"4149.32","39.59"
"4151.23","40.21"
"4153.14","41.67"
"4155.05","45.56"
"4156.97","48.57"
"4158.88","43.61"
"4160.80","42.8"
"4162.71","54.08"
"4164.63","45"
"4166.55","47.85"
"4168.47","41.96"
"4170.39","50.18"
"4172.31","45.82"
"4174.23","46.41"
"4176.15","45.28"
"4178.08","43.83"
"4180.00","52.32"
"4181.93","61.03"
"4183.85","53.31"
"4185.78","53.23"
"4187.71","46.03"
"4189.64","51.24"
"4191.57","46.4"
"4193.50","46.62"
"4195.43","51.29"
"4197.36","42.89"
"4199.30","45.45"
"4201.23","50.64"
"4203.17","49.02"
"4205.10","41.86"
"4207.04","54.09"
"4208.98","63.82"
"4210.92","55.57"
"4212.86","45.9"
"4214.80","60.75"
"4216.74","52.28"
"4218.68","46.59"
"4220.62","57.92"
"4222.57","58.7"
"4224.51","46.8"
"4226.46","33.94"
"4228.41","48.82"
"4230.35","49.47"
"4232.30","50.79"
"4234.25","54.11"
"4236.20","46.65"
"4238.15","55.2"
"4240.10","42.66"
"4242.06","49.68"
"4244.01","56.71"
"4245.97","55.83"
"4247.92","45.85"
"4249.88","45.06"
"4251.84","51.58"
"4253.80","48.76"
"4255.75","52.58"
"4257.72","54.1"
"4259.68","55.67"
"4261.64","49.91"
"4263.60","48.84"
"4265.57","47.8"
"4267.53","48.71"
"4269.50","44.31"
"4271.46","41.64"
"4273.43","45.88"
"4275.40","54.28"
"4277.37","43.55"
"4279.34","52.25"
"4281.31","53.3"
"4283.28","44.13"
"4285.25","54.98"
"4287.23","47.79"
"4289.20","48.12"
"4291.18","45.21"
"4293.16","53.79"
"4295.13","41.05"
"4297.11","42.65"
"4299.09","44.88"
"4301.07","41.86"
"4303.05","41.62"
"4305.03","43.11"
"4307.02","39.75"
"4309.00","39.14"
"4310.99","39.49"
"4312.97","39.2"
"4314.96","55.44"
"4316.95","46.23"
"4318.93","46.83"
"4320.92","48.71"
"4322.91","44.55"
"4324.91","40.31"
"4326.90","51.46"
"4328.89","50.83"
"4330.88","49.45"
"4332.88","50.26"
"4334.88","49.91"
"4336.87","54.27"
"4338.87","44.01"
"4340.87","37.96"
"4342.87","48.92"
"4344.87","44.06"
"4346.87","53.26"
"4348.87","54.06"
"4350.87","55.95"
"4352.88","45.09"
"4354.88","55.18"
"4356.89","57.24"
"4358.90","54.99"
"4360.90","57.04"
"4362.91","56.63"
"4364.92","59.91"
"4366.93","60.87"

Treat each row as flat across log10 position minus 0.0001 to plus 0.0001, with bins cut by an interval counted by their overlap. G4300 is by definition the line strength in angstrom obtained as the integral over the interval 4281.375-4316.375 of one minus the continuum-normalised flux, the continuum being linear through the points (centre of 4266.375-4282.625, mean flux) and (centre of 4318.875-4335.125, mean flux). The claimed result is 2.1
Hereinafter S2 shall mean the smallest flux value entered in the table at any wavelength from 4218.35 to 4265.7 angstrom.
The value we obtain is 33.94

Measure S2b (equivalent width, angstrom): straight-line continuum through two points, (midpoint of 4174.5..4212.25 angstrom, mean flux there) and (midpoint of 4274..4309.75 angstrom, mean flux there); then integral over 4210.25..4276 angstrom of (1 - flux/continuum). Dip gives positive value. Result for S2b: -2.6 angstrom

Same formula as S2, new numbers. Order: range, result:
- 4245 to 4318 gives 39.14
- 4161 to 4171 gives 41.96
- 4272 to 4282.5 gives 43.55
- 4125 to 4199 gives 37.23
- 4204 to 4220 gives 41.86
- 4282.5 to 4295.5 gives 41.05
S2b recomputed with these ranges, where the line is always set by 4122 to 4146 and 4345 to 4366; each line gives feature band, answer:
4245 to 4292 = 1.46 angstrom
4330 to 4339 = 0.59 angstrom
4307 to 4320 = 2.14 angstrom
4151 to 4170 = 0.27 angstrom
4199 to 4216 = -1.41 angstrom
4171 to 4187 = -1.07 angstrom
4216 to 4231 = -0.13 angstrom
